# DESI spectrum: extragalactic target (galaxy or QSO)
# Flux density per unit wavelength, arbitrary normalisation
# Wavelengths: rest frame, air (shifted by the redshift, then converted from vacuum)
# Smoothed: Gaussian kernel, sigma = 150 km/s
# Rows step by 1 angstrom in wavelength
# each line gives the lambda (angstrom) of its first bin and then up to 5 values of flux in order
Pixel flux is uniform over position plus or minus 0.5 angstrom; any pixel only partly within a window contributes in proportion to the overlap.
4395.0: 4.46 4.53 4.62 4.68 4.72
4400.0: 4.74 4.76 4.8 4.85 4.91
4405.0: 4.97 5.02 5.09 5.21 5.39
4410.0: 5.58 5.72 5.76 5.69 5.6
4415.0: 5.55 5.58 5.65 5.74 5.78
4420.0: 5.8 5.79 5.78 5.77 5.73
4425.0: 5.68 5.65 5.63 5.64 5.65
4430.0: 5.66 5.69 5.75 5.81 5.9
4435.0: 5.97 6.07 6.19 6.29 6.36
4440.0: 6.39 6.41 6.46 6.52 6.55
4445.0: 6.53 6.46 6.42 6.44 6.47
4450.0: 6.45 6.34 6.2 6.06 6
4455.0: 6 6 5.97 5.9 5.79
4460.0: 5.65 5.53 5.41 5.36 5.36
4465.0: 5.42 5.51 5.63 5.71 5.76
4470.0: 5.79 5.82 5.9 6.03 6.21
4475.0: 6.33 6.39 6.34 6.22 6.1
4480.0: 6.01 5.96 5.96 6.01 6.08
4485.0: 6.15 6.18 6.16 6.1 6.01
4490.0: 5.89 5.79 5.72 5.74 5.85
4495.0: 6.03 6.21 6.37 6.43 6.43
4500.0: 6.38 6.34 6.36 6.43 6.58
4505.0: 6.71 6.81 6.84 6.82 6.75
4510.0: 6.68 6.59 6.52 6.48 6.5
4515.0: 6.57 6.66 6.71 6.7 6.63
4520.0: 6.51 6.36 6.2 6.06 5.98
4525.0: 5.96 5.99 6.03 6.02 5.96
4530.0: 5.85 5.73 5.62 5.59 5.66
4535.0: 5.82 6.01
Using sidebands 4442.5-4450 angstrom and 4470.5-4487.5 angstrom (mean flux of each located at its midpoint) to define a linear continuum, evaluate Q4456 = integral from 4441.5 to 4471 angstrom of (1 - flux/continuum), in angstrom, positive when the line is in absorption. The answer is 1.8 angstrom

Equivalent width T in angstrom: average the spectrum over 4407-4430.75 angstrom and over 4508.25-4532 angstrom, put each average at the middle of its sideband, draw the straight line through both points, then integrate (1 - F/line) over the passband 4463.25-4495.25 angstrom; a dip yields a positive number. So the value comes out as 0.6 angstrom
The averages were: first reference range 5.64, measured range 5.94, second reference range 6.31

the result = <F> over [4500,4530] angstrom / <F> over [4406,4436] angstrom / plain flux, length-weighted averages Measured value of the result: 1.1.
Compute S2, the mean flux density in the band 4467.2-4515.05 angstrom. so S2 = 6.22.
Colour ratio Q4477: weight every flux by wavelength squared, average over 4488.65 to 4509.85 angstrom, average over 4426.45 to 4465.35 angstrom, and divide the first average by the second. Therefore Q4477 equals 1.07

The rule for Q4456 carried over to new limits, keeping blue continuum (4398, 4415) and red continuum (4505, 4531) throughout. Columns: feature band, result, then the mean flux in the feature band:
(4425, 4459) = -3.3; 6.1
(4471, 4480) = -0.3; 6.16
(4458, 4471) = 0.5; 5.6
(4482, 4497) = 0.2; 6.01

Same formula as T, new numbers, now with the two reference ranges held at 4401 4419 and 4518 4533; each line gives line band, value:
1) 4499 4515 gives -1.68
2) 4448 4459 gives -1.00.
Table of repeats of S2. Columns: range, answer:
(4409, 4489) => 5.95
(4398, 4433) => 5.44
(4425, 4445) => 6.03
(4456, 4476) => 5.76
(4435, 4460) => 6.24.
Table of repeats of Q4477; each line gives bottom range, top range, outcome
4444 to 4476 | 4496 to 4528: 1.11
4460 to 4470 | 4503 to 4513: 1.23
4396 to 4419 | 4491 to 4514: 1.28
